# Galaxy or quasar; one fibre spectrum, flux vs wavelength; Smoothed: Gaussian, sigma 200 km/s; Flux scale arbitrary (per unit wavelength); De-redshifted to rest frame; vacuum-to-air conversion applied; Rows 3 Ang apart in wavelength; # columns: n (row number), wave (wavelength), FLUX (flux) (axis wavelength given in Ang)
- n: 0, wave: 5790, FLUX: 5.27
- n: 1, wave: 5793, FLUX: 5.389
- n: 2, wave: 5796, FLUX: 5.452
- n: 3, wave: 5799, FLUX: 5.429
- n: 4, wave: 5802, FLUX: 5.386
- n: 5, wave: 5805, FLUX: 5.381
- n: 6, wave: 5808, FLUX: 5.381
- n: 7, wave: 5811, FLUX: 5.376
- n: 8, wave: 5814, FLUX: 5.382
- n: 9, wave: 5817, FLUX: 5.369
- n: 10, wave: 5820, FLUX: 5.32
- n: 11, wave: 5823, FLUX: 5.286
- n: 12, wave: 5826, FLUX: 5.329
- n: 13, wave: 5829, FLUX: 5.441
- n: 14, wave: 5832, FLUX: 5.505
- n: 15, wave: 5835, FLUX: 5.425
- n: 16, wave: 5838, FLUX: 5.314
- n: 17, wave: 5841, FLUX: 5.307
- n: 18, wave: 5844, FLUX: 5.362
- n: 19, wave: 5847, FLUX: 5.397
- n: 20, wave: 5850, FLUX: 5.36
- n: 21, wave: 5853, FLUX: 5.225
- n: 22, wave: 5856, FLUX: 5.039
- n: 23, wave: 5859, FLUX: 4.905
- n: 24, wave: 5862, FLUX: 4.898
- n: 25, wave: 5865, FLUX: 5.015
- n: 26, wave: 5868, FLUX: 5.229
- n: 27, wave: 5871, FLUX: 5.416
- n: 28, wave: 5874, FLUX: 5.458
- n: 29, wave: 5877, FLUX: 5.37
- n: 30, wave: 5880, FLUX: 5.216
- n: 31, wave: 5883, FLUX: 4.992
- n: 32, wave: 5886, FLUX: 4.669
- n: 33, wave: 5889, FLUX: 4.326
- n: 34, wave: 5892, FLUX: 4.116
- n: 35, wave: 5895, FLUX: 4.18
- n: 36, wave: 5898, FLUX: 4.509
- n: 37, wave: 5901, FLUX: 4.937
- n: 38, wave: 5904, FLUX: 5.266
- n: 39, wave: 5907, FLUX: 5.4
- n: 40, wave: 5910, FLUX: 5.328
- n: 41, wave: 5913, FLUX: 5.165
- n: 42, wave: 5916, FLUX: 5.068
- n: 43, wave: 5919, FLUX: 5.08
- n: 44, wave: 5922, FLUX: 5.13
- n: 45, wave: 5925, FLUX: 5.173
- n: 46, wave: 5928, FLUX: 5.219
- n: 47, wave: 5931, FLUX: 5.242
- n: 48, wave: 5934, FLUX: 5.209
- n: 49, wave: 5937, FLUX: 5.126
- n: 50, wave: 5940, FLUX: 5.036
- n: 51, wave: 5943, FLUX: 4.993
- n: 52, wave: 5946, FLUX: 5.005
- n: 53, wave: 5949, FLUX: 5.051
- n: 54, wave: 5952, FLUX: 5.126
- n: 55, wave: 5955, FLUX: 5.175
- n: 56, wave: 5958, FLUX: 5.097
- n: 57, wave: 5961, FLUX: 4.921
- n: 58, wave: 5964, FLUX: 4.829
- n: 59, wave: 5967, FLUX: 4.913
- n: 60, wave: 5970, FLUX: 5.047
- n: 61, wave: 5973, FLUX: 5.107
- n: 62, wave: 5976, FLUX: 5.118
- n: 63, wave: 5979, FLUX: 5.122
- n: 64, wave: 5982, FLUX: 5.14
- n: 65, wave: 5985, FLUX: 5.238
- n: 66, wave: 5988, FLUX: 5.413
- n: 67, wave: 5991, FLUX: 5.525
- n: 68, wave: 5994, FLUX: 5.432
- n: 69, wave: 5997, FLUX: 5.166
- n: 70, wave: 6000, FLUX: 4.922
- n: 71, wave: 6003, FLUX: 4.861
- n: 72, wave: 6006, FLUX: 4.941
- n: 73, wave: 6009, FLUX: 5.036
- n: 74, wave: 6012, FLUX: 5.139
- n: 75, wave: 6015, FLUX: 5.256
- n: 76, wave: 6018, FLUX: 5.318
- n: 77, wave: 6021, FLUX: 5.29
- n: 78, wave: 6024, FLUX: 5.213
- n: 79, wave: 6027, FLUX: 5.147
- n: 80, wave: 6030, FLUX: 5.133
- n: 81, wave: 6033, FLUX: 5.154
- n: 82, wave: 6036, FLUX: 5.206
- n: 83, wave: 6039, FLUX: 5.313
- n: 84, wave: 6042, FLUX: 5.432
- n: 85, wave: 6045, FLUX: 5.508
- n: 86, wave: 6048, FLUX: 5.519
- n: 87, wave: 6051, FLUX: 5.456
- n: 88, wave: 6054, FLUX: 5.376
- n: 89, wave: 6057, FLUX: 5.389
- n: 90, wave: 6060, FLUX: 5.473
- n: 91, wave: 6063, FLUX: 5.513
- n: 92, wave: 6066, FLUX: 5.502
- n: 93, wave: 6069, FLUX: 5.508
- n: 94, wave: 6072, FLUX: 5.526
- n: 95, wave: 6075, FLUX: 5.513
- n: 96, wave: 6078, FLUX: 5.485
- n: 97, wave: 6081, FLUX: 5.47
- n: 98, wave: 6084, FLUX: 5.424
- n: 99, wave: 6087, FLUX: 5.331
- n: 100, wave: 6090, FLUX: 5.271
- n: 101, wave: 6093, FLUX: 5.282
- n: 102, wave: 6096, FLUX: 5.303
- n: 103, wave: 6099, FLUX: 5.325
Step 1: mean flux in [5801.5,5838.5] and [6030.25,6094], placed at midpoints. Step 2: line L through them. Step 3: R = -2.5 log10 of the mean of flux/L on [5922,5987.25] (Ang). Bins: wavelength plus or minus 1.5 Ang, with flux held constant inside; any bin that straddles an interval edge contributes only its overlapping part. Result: 0.06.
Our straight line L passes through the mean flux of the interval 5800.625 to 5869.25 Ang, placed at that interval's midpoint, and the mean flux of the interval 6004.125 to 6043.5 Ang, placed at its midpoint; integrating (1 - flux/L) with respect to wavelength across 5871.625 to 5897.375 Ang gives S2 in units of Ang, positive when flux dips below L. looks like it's 2.3 Ang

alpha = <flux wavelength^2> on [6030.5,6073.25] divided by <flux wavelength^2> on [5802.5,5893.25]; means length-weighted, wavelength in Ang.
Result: 1.12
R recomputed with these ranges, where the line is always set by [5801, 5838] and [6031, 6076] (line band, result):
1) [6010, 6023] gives 0.04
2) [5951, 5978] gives 0.08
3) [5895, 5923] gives 0.07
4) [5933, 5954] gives 0.07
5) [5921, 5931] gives 0.04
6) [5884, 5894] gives 0.22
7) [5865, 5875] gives 0.02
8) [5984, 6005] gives 0.04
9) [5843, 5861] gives 0.04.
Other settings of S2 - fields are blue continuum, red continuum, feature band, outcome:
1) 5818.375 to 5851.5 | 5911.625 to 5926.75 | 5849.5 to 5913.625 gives 2.9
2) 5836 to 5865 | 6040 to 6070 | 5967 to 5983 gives 0.8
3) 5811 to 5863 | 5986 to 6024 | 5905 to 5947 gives 0.7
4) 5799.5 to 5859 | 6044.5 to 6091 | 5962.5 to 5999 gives 1.6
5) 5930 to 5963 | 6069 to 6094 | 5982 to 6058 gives 0.2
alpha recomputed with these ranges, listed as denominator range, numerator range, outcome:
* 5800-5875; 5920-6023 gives 1.01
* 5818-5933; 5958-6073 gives 1.07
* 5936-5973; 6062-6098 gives 1.12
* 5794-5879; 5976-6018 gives 1.03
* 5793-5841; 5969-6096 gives 1.06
